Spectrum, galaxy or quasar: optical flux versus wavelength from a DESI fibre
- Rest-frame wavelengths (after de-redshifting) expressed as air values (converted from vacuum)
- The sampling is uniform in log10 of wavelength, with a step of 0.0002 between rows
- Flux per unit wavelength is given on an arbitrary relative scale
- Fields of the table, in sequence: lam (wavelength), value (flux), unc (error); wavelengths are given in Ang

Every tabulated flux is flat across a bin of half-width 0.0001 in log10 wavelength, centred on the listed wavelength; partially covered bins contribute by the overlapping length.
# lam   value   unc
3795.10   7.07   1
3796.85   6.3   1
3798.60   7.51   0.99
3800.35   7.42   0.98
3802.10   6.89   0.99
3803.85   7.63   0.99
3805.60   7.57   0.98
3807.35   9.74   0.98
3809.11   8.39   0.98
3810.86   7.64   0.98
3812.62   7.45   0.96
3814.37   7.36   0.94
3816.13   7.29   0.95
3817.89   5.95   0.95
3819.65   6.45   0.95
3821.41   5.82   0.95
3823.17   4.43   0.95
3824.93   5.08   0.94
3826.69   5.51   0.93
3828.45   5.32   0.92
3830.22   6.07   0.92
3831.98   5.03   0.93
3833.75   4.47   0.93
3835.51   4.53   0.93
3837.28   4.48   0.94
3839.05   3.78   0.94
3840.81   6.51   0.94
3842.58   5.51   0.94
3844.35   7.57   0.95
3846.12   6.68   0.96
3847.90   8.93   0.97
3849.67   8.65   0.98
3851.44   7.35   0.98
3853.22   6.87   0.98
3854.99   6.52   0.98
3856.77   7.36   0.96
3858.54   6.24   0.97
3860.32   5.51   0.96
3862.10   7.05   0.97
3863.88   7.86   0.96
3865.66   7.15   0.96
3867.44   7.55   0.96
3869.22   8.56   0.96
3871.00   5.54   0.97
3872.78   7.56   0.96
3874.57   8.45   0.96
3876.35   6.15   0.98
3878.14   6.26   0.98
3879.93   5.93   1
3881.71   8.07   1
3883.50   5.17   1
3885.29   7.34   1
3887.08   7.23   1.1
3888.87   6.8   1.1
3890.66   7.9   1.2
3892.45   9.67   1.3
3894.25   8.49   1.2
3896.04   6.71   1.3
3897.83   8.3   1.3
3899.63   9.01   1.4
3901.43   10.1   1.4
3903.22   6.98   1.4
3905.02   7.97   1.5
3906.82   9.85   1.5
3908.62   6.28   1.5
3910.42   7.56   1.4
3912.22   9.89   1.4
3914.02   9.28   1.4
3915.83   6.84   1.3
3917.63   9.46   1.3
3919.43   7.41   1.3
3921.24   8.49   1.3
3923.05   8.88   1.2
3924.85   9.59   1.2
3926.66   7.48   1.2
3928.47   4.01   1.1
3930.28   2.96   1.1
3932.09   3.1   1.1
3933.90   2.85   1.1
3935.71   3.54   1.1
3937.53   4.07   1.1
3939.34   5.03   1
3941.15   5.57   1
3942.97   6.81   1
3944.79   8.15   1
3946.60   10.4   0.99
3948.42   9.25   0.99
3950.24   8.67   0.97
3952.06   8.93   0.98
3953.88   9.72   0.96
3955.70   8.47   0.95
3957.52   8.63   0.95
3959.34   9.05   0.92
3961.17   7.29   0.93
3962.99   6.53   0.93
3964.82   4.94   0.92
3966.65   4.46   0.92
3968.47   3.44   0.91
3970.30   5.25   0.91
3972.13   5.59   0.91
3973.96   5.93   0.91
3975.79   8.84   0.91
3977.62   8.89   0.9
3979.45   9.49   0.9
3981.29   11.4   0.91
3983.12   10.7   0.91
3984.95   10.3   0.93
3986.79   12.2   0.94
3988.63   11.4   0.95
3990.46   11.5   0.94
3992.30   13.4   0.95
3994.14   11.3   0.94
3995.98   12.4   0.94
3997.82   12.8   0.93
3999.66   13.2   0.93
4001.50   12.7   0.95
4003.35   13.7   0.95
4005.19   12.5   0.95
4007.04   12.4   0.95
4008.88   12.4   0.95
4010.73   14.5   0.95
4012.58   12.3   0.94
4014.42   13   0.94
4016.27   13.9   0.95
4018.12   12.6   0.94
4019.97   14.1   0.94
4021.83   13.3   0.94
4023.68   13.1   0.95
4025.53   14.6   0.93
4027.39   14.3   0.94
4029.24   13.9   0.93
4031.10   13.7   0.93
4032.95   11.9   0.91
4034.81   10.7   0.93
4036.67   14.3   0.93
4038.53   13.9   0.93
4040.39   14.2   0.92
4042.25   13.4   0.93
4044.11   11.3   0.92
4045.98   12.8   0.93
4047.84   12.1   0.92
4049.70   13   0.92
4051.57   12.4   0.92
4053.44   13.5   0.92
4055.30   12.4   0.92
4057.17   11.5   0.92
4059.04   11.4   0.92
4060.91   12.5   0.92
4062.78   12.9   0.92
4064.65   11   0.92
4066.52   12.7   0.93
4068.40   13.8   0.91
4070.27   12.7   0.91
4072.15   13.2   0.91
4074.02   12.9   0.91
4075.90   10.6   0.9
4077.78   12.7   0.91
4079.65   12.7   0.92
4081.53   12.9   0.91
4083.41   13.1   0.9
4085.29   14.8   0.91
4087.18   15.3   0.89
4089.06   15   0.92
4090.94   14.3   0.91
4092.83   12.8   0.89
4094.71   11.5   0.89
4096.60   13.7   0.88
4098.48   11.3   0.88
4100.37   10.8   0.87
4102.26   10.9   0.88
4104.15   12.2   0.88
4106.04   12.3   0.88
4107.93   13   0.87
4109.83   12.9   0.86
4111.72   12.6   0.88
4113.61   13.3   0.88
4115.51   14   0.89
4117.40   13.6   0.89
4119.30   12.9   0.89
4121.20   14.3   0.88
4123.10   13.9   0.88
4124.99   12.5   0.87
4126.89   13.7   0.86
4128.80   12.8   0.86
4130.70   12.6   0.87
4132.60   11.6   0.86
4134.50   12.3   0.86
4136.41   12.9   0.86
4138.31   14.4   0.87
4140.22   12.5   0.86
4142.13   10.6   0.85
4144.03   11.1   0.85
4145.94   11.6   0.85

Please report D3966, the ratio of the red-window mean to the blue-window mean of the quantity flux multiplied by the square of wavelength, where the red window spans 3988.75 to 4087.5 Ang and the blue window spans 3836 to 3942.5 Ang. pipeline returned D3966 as 1.99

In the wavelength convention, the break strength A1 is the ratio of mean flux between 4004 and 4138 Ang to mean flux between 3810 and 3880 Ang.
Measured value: 2.00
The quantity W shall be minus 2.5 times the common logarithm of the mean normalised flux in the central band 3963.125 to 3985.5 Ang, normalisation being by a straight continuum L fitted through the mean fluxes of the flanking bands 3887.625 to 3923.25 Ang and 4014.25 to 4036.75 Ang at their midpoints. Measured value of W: 0.460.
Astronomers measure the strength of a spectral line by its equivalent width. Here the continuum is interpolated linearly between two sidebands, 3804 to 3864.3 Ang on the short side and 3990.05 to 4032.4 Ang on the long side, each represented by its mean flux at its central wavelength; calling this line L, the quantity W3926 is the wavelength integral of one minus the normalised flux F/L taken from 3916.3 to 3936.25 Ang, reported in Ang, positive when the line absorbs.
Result 7.4 Ang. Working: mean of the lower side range 6.5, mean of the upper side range 13.1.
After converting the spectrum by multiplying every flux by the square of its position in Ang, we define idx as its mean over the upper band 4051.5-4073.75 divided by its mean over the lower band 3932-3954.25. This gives 1.99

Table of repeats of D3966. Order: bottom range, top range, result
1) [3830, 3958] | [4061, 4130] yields 2.01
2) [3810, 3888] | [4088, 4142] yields 2.26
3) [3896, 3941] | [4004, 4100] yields 1.98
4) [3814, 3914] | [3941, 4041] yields 1.65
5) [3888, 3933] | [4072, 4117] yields 1.83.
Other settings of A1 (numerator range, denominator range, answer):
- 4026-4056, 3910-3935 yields 1.87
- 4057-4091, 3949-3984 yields 1.68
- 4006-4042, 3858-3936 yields 1.84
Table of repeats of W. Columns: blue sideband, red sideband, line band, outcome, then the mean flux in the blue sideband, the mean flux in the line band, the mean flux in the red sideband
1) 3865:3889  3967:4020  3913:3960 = 0.250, 6.99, 7.18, 11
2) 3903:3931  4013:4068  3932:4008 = 0.157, 7.73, 8.76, 12.9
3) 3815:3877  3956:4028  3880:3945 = 0.164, 6.4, 7.1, 10.7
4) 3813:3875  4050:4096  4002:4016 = -0.175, 6.42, 13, 12.9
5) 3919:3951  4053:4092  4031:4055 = -0.115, 6.43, 12.8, 12.9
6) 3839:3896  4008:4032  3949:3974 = 0.491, 7.11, 6.98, 13.5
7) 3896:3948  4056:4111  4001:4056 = -0.214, 7.15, 13.1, 12.7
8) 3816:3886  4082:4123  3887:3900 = -0.068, 6.4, 8.02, 13.1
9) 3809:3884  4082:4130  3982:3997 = -0.152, 6.5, 11.7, 13.1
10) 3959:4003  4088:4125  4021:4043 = -0.238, 9.36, 13.4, 12.9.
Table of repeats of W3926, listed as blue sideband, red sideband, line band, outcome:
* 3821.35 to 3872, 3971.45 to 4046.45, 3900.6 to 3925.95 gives 0.7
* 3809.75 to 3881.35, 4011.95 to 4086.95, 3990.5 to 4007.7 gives -2.0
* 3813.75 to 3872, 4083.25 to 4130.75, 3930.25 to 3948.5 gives 6.8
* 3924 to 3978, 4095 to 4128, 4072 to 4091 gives -2.8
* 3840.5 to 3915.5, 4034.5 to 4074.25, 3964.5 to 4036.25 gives -0.6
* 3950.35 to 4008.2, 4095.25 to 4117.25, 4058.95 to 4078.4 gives -1.4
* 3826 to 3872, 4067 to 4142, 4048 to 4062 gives -0.9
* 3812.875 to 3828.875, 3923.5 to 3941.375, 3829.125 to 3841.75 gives 1.9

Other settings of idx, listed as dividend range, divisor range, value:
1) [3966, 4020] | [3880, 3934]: 1.52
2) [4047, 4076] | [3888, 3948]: 1.85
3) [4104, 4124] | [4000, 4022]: 1.06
